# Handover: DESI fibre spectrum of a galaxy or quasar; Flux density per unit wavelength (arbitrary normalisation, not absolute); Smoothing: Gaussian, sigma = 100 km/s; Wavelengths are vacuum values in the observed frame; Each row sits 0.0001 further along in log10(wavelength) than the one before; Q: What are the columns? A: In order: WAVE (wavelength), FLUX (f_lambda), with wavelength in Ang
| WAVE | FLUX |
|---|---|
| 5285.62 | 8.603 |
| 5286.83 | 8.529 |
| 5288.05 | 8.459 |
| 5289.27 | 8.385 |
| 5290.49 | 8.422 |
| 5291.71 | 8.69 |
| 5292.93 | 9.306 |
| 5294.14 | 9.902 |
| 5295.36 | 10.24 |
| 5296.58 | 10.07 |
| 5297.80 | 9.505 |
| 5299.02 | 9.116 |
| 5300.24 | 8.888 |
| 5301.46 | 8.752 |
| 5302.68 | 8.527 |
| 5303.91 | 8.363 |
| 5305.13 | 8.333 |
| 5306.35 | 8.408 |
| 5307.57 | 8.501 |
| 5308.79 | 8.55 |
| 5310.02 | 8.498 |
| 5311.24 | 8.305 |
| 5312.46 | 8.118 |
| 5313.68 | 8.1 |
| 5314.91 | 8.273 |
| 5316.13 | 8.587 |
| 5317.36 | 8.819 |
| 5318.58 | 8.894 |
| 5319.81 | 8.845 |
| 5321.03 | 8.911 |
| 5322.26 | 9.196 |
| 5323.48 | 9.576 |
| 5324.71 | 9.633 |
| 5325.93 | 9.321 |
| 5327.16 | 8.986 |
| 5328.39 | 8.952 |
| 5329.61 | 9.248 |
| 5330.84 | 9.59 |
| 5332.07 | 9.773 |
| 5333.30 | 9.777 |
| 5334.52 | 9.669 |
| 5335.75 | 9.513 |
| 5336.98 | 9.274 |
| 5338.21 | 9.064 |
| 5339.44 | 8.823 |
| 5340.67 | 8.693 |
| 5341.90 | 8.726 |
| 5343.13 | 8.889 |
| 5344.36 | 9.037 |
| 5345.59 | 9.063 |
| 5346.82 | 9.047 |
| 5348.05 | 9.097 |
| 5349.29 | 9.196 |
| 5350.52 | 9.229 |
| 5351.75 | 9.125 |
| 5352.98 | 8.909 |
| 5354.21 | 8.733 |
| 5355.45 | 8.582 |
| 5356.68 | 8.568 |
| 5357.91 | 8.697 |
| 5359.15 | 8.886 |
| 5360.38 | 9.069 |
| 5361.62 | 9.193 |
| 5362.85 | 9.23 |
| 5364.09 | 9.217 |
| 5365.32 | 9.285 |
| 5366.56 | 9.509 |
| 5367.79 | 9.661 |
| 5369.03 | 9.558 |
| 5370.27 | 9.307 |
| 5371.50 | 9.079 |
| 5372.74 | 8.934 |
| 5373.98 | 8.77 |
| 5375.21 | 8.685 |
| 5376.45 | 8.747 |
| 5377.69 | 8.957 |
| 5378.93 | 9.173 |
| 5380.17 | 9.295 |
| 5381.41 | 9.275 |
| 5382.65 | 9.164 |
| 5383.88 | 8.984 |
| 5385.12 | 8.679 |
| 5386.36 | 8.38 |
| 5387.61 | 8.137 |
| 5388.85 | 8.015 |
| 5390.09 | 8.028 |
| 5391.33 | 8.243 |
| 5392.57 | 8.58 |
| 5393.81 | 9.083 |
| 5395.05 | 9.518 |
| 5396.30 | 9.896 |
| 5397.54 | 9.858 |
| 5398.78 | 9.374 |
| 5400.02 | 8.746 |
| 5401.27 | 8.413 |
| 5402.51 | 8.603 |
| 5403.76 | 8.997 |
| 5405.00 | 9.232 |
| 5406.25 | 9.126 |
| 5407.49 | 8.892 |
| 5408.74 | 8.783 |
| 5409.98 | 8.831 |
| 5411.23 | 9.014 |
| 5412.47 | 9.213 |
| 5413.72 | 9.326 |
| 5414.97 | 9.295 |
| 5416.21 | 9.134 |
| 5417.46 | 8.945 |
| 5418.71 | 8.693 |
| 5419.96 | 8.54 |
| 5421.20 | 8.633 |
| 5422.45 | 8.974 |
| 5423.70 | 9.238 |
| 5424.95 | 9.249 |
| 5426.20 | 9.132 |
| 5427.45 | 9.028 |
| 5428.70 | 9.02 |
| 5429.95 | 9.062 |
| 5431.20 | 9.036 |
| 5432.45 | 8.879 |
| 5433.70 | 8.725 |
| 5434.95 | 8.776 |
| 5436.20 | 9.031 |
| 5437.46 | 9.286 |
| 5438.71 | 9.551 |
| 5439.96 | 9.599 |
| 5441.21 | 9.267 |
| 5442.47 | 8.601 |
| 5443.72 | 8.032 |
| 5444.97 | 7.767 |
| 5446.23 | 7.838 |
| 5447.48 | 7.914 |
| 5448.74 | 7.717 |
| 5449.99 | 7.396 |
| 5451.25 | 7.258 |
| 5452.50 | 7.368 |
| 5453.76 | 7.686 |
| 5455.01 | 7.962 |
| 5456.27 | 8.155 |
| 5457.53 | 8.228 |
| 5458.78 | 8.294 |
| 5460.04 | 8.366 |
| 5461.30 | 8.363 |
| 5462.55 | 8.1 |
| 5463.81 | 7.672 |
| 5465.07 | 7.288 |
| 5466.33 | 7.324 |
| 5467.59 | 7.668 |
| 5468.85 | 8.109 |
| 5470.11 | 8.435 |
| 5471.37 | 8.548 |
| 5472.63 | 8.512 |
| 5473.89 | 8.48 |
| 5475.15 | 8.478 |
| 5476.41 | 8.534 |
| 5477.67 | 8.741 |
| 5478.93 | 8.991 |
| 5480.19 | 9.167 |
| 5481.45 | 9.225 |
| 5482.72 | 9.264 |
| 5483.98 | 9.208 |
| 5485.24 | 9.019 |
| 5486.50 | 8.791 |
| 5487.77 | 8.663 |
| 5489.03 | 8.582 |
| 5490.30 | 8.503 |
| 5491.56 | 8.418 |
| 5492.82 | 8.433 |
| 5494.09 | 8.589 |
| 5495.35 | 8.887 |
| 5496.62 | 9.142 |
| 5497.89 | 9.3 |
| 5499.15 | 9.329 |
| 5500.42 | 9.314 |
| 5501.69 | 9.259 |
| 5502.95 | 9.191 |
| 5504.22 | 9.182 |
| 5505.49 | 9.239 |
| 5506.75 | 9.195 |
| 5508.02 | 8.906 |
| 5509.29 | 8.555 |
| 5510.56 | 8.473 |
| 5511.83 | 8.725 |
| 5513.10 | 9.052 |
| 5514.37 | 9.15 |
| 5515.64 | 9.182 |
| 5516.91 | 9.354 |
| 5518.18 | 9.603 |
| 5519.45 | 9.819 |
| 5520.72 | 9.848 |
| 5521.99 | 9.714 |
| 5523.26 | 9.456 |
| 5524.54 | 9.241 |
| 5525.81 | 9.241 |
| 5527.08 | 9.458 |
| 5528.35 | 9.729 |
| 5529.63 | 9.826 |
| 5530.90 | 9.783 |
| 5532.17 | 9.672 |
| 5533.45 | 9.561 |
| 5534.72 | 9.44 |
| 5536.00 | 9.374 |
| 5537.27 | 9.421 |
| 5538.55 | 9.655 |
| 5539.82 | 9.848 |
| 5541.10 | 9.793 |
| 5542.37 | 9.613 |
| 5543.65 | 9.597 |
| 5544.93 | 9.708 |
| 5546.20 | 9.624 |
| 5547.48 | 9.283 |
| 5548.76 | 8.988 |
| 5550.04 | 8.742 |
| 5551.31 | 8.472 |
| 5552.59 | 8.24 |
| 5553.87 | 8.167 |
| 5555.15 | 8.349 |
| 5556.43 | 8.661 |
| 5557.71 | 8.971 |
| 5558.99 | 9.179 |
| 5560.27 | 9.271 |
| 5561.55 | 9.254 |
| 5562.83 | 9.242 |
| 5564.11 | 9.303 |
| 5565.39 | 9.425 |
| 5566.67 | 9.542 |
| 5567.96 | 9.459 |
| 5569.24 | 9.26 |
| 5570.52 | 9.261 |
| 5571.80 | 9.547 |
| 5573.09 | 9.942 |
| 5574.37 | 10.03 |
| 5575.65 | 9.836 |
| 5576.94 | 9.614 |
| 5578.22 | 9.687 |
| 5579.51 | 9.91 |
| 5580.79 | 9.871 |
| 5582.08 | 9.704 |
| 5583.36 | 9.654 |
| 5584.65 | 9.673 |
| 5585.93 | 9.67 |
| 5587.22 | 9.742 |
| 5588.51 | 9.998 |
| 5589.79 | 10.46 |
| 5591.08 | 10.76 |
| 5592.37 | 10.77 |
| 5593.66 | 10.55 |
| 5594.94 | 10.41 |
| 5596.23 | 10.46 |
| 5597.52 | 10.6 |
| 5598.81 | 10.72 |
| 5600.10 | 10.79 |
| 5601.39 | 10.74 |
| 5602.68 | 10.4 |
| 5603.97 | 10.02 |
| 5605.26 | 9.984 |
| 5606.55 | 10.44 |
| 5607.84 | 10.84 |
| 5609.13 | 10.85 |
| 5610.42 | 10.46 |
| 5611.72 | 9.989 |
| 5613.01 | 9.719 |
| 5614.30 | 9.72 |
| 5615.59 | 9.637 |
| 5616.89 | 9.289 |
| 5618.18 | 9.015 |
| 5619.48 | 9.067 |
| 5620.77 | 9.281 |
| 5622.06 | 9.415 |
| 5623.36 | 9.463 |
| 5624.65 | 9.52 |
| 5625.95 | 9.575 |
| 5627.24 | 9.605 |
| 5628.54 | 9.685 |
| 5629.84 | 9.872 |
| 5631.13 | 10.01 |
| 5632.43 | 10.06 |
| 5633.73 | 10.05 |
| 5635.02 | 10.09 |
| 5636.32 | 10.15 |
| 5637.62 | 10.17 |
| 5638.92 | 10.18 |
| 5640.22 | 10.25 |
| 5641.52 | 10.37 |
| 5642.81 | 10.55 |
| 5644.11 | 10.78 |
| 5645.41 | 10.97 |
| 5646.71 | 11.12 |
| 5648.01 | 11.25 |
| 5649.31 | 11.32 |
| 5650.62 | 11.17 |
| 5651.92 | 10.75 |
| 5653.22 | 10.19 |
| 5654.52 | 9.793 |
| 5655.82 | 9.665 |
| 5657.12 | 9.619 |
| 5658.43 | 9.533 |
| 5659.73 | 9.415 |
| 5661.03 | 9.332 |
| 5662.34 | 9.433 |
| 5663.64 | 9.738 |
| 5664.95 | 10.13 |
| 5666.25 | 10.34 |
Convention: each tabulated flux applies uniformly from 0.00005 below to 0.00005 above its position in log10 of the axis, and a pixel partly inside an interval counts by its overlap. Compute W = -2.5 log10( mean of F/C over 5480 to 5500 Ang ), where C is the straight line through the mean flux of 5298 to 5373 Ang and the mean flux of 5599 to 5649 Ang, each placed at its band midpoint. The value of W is 0.08 mag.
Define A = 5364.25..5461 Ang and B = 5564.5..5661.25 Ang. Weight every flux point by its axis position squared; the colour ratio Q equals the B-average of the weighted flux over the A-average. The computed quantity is 1.23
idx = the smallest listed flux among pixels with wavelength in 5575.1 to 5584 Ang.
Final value 9.614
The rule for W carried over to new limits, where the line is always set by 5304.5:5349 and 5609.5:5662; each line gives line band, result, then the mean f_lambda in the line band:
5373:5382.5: 0.016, 8.99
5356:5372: -0.012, 9.17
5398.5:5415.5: 0.029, 8.98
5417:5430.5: 0.039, 8.95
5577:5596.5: -0.025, 10.1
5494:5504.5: 0.044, 9.16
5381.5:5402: 0.041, 8.83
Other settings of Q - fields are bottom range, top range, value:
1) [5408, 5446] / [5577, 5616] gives 1.21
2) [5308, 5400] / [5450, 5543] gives 1.04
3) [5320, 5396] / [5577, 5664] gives 1.23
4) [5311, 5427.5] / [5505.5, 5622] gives 1.15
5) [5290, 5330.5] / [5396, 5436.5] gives 1.05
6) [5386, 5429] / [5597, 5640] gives 1.21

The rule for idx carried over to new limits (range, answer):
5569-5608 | 9.26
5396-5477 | 7.258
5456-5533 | 7.288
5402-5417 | 8.603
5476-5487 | 8.534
